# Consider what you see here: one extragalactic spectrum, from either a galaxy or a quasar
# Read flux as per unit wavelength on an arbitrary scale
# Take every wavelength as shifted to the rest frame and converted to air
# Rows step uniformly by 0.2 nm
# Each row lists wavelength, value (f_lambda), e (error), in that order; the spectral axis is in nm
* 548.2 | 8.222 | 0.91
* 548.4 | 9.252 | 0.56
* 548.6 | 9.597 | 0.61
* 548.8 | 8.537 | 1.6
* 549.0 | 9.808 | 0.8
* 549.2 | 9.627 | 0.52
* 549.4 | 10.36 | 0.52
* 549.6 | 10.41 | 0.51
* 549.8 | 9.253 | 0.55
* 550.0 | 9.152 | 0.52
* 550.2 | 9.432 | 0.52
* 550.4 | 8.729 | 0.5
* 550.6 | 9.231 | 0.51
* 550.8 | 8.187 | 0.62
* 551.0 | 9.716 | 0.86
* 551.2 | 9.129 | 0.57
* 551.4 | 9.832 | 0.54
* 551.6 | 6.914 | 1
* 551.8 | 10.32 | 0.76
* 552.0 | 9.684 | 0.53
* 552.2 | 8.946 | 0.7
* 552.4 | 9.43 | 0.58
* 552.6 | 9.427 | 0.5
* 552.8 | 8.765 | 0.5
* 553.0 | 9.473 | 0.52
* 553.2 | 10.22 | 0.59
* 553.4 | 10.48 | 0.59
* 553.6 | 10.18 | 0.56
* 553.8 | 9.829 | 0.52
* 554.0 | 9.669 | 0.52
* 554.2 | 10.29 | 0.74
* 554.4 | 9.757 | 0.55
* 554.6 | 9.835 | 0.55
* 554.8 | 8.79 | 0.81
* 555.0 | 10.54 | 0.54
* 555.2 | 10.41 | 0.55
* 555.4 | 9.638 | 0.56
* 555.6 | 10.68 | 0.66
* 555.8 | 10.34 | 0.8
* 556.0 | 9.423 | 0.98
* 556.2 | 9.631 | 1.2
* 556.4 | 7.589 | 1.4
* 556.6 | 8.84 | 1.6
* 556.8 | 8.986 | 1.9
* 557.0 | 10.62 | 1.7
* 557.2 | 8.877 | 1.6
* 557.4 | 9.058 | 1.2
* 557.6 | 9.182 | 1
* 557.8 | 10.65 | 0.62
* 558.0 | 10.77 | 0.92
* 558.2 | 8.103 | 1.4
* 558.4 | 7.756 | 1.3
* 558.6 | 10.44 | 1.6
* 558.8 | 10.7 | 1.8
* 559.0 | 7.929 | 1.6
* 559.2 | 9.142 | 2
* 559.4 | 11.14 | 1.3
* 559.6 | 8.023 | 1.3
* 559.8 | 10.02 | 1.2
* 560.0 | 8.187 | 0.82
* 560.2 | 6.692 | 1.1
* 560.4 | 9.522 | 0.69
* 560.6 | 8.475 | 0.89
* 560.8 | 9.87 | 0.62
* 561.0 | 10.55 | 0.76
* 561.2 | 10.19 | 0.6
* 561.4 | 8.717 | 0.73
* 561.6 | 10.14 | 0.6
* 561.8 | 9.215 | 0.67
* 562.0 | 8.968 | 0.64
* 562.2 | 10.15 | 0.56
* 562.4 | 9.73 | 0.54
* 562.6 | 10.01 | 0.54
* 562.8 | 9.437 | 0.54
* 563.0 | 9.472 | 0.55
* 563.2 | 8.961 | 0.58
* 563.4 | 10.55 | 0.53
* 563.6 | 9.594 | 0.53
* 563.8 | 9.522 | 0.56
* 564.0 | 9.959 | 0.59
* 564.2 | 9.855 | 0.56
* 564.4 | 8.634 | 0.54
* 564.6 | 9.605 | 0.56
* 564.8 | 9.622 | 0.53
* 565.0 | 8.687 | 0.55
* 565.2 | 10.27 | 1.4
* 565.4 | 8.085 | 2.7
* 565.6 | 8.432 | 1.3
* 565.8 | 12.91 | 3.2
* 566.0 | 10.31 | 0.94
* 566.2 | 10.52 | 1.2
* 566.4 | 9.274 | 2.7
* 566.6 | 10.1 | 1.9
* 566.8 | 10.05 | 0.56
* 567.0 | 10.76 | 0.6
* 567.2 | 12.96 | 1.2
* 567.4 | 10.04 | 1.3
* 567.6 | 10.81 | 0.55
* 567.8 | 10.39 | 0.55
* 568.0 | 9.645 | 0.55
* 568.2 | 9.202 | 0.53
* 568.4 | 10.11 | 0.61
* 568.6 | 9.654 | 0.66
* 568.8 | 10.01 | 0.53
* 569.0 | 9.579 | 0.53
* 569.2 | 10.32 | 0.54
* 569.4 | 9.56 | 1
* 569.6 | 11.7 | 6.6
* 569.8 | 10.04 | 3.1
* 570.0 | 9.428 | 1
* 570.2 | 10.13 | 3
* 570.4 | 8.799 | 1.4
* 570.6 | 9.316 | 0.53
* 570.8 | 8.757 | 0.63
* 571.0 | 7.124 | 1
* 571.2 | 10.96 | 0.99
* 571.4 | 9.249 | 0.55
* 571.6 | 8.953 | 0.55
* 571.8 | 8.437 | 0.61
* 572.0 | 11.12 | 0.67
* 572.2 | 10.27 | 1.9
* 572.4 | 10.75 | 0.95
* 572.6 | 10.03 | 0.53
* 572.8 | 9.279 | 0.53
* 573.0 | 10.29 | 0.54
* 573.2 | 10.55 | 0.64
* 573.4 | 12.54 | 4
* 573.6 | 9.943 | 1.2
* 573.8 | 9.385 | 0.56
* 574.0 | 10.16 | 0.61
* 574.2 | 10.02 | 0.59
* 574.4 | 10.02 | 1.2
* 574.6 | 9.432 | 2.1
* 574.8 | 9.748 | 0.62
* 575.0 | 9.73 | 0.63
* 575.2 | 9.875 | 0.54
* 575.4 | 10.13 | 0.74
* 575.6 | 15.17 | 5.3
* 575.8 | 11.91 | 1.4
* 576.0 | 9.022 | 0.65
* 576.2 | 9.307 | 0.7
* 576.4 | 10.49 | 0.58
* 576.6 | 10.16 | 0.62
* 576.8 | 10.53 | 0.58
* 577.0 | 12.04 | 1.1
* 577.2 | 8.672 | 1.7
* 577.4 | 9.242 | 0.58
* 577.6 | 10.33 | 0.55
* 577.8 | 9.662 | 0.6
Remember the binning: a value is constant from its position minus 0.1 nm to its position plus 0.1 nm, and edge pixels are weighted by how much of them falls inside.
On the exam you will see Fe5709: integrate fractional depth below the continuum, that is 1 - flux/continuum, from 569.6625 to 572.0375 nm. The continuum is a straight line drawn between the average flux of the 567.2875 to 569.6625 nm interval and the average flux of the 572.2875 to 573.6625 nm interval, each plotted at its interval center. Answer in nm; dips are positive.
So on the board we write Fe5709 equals 0.22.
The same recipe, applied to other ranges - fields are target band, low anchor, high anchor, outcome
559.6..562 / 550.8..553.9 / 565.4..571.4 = 0.14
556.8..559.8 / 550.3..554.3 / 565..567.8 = 0.10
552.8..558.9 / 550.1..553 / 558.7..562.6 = -0.29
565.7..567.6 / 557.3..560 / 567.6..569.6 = -0.18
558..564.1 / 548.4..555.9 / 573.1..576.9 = 0.32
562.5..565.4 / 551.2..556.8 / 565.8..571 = 0.11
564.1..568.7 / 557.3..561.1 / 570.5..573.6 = -0.19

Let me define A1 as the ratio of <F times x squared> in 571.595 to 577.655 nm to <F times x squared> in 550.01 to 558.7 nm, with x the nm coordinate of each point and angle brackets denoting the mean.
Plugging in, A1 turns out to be 1.16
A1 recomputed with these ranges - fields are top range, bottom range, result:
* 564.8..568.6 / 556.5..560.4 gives 1.13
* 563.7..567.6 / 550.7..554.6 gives 1.10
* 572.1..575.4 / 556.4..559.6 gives 1.14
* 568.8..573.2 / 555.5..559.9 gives 1.08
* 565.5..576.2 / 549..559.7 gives 1.13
